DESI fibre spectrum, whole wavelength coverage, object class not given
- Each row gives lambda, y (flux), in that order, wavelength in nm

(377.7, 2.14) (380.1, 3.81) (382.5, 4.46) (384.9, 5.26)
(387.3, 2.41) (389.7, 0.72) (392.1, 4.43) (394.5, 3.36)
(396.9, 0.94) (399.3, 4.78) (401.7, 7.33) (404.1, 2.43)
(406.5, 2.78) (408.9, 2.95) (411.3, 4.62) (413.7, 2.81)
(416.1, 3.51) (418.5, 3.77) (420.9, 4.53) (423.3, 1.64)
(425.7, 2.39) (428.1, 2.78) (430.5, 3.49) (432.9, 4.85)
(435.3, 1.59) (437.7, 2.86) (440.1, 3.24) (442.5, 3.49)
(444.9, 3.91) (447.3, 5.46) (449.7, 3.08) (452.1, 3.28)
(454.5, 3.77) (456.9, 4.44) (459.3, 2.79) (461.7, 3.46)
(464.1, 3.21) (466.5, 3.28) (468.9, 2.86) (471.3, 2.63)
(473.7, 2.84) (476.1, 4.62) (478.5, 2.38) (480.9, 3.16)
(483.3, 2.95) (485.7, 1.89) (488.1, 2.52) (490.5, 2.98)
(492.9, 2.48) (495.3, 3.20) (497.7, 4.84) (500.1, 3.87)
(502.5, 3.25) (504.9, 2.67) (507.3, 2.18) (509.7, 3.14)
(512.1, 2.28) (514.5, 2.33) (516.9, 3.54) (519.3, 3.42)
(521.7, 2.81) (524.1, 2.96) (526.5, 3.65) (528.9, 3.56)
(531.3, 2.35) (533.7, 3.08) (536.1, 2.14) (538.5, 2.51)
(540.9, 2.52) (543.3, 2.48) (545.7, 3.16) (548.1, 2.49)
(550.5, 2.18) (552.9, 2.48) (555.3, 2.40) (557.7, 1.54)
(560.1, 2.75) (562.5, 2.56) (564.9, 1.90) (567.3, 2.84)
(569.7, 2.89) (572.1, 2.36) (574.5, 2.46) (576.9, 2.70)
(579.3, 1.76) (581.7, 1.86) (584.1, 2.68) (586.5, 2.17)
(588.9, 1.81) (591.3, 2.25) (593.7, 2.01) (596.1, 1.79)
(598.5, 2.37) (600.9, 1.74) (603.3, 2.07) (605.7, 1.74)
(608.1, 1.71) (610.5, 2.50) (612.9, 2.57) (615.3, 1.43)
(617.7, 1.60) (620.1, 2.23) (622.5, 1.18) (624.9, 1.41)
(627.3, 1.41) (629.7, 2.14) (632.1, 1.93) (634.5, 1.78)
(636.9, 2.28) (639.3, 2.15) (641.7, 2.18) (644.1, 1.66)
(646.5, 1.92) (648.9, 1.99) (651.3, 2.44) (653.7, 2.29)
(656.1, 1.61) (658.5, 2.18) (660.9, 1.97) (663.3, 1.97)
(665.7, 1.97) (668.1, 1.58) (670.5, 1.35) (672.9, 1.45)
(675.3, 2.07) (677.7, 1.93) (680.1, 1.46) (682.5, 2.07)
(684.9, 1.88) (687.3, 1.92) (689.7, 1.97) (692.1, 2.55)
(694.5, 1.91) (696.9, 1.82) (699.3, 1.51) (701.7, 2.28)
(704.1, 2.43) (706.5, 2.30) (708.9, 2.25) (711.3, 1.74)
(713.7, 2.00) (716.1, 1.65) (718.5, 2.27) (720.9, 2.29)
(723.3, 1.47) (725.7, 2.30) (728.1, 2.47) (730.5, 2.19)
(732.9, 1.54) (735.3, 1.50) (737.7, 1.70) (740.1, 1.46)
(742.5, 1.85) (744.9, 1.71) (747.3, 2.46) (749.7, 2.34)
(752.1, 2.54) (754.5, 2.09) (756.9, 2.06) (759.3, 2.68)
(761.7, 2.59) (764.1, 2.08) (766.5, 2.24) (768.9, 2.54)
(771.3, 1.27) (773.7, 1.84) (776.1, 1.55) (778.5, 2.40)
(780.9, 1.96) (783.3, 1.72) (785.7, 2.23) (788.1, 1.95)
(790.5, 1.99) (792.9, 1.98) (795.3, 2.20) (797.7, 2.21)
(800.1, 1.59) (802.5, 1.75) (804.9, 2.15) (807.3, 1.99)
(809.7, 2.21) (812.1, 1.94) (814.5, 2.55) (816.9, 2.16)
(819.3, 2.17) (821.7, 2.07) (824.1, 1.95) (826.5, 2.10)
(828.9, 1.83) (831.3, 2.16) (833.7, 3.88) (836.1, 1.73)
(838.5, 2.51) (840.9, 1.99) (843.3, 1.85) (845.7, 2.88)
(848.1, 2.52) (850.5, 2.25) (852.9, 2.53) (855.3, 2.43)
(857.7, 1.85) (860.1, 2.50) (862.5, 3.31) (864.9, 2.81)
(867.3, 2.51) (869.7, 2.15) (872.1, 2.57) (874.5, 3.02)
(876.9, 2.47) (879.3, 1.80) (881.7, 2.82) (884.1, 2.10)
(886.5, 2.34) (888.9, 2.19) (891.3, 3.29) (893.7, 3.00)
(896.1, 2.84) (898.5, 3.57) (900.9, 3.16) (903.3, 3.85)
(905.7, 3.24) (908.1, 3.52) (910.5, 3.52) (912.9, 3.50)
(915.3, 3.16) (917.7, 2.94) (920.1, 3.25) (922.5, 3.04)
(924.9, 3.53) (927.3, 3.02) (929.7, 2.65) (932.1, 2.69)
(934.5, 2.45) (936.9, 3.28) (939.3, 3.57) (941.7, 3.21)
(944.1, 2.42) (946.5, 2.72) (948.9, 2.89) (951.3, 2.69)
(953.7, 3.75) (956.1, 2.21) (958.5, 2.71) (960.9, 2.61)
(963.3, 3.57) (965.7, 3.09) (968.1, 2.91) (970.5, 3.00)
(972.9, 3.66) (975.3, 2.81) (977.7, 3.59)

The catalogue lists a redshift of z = 1.236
